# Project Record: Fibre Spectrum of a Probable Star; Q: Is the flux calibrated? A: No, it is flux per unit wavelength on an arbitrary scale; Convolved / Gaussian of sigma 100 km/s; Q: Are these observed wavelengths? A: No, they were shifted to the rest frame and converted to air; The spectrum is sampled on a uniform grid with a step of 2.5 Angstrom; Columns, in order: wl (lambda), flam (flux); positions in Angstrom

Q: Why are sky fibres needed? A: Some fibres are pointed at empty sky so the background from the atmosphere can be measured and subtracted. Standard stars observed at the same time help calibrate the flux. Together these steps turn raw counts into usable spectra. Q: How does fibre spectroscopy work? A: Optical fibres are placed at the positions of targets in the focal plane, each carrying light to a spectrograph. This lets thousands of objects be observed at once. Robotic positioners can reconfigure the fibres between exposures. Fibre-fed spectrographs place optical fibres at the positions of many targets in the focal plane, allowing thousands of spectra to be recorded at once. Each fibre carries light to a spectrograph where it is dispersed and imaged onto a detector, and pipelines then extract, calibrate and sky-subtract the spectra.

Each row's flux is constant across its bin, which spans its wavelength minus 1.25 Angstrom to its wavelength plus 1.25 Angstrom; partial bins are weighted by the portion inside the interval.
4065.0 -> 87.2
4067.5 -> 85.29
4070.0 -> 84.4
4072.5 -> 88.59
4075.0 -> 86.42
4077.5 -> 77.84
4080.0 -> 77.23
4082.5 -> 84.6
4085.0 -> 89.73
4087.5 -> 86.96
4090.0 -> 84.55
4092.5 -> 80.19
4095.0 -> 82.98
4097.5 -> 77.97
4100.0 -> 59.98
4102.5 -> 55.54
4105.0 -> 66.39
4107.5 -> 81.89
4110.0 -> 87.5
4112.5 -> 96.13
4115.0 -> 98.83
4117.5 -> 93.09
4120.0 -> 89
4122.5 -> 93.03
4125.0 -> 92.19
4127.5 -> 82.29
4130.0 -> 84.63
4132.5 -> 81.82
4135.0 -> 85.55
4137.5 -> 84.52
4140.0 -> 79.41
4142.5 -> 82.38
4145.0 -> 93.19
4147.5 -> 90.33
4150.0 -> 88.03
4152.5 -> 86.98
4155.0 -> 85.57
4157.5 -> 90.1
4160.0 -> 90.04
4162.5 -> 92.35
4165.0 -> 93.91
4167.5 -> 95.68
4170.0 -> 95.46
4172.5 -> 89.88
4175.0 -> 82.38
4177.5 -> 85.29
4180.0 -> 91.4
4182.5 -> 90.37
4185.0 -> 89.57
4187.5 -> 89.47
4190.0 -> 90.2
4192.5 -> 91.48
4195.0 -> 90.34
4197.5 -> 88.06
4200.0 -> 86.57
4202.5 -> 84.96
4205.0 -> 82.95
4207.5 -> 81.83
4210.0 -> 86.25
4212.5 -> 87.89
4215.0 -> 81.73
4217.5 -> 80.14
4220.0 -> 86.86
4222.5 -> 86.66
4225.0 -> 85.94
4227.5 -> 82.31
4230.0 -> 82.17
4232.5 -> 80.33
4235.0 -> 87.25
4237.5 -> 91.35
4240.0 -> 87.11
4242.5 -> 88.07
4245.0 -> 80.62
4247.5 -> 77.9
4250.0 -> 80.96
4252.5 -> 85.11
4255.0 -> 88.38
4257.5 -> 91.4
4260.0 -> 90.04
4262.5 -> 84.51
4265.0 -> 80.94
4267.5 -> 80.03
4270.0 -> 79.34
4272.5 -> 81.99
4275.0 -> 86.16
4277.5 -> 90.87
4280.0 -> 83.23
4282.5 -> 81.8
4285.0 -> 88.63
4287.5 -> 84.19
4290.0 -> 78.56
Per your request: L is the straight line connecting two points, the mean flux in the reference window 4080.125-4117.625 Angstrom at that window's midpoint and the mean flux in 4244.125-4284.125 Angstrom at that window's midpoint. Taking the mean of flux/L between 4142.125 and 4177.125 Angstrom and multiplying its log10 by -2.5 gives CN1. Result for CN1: -0.09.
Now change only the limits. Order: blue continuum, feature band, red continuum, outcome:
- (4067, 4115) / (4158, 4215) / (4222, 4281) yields -0.070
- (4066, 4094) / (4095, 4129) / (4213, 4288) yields 0.021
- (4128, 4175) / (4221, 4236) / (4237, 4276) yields 0.017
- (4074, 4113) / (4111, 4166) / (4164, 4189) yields -0.044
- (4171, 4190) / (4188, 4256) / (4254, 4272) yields 0.017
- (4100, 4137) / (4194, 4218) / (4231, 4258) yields -0.005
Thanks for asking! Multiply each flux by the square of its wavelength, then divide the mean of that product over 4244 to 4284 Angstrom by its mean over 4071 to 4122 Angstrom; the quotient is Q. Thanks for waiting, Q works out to 1.10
